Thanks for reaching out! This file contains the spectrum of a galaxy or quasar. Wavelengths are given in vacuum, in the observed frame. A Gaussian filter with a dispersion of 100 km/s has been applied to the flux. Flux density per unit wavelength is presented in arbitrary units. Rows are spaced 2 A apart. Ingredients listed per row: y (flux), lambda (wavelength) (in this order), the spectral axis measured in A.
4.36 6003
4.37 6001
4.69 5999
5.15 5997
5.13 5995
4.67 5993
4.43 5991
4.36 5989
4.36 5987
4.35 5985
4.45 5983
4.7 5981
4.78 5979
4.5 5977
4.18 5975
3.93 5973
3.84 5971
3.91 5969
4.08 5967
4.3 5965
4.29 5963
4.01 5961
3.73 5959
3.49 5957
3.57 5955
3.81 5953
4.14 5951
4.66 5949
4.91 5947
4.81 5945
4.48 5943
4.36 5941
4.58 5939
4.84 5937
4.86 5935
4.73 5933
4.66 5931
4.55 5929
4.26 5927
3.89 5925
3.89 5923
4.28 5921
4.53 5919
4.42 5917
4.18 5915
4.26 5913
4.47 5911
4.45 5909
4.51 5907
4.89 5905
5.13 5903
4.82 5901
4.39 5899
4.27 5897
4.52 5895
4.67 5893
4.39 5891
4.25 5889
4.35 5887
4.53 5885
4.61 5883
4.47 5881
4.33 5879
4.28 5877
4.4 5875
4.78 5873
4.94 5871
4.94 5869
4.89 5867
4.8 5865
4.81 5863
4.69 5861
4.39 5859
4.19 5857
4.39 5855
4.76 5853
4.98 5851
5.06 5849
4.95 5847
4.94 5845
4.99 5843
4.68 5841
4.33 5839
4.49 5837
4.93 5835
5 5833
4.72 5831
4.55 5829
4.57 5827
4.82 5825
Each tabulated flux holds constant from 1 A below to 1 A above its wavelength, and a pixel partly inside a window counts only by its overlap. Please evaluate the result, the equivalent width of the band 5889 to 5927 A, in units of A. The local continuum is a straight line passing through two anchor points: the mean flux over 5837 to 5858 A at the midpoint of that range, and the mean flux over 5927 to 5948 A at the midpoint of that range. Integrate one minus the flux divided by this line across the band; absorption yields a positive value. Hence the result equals 2.0 A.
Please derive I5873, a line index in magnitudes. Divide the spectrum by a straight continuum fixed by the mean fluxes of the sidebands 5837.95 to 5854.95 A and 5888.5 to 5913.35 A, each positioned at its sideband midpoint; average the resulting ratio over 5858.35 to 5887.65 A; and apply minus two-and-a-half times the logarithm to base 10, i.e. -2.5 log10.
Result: 0.02 mag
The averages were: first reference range 4.81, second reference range 4.55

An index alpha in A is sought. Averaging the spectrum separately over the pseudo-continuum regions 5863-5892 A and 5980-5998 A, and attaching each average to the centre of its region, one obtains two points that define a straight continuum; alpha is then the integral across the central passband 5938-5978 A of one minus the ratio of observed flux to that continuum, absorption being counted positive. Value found 3.7 A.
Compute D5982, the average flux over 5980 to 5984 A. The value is 4.58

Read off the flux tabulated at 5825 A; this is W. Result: 4.82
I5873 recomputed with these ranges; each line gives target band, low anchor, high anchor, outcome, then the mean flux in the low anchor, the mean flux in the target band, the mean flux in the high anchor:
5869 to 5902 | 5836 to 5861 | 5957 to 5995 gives 0.012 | 4.68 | 4.51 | 4.27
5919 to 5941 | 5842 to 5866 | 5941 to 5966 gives -0.033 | 4.75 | 4.45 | 4.19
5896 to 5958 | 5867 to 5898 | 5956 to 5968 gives -0.050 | 4.53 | 4.42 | 3.98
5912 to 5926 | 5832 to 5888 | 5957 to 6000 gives 0.077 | 4.67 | 4.21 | 4.35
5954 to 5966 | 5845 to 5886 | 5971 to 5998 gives 0.166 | 4.67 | 3.9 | 4.51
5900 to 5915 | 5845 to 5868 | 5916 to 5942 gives -0.020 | 4.73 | 4.62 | 4.45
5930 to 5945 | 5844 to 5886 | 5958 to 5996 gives -0.051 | 4.67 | 4.66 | 4.32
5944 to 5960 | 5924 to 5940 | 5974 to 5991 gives 0.094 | 4.55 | 4.14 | 4.46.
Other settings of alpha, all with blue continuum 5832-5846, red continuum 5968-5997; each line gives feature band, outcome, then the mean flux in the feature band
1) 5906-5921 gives 0.6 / 4.39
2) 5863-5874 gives -0.4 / 4.86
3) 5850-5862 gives 0.4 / 4.57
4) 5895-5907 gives -0.1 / 4.67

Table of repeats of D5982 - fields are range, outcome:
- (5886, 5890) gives 4.3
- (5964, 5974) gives 4.01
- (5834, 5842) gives 4.61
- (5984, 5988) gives 4.36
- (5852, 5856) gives 4.57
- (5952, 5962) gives 3.72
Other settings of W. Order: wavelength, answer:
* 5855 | 4.39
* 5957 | 3.49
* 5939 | 4.58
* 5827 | 4.57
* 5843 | 4.99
